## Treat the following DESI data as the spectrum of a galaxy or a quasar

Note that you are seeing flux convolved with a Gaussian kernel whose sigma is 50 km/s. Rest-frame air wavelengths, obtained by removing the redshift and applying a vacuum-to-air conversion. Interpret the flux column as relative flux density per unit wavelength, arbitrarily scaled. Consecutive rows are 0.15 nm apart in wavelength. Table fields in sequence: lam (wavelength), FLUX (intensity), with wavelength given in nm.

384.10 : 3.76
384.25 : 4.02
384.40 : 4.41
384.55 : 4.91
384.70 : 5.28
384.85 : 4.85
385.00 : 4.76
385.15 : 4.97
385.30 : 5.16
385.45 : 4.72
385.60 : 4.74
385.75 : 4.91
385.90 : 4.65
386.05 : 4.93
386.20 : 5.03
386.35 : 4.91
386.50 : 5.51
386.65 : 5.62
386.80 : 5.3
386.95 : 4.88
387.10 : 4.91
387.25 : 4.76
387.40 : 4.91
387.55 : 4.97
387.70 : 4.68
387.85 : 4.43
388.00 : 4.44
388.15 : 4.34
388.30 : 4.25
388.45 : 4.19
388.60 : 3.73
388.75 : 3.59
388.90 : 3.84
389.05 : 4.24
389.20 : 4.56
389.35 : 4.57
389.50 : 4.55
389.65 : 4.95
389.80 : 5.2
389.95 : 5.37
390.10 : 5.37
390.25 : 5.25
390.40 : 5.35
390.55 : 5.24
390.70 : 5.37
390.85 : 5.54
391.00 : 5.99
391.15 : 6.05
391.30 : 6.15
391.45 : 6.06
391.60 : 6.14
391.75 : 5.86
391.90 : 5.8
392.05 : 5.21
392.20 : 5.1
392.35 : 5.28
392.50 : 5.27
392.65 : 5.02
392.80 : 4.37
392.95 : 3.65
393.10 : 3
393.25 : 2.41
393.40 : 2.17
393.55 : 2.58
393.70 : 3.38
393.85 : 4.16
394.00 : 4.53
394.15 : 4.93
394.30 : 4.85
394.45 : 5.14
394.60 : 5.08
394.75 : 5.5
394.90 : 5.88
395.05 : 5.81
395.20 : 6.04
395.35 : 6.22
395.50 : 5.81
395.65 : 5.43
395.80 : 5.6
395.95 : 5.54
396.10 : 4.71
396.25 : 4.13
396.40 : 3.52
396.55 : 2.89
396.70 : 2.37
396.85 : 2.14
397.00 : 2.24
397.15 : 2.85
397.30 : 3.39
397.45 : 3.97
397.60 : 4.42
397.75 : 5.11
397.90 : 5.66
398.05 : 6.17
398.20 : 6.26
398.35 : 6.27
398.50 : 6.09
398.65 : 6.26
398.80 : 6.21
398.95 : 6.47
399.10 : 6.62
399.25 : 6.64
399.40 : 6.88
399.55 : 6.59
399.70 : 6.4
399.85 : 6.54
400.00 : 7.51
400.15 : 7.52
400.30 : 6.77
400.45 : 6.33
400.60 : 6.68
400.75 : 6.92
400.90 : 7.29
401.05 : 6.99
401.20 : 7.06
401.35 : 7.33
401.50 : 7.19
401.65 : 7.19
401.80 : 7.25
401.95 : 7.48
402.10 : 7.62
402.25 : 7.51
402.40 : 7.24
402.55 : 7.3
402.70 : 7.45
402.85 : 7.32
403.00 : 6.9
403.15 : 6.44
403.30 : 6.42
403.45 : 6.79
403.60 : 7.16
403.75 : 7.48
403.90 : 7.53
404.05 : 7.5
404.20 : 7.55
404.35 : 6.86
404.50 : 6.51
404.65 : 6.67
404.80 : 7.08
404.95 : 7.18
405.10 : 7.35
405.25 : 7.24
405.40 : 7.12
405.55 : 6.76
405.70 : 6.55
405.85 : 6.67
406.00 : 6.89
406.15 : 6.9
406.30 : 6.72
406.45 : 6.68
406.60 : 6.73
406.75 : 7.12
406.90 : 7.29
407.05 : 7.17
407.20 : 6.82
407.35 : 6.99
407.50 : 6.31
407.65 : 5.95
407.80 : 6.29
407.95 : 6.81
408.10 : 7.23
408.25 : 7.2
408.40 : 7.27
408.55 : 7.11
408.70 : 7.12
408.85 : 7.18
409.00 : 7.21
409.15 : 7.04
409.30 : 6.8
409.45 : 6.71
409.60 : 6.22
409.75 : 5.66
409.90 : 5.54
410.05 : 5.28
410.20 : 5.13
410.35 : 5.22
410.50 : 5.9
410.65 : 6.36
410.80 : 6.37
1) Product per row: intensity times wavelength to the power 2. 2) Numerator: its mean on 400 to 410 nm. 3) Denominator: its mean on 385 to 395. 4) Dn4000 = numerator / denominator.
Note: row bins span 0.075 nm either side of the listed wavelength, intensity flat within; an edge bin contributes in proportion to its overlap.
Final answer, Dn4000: 1.56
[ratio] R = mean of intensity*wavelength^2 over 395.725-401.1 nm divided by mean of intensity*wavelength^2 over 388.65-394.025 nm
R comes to 1.20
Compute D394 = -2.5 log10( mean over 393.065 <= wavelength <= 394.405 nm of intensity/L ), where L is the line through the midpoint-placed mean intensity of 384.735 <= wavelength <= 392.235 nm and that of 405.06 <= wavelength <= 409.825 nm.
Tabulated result 0.46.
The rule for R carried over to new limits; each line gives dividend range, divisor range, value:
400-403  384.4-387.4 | 1.56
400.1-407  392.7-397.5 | 1.75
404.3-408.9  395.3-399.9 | 1.40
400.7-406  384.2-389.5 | 1.65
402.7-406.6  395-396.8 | 1.52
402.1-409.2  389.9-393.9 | 1.54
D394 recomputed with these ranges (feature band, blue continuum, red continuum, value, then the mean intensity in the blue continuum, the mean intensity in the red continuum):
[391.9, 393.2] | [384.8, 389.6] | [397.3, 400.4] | 0.15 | 4.68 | 6.15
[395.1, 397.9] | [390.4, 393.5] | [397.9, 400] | 0.34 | 4.97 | 6.43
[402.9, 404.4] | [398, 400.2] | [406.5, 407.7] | -0.06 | 6.56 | 6.81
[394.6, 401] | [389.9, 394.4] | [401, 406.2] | 0.09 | 4.85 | 7.1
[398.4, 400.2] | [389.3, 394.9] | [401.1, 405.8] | -0.05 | 4.89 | 7.13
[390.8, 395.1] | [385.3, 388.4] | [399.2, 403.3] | 0.19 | 4.85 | 7.04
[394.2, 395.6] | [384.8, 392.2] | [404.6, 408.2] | 0.02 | 5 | 6.86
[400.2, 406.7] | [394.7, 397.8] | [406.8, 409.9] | -0.21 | 4.44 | 6.79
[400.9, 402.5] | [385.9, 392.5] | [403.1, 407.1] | -0.11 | 5.03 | 6.98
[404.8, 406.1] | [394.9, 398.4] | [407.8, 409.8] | -0.12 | 4.65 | 6.88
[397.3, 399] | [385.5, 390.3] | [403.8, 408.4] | 0.07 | 4.73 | 6.93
